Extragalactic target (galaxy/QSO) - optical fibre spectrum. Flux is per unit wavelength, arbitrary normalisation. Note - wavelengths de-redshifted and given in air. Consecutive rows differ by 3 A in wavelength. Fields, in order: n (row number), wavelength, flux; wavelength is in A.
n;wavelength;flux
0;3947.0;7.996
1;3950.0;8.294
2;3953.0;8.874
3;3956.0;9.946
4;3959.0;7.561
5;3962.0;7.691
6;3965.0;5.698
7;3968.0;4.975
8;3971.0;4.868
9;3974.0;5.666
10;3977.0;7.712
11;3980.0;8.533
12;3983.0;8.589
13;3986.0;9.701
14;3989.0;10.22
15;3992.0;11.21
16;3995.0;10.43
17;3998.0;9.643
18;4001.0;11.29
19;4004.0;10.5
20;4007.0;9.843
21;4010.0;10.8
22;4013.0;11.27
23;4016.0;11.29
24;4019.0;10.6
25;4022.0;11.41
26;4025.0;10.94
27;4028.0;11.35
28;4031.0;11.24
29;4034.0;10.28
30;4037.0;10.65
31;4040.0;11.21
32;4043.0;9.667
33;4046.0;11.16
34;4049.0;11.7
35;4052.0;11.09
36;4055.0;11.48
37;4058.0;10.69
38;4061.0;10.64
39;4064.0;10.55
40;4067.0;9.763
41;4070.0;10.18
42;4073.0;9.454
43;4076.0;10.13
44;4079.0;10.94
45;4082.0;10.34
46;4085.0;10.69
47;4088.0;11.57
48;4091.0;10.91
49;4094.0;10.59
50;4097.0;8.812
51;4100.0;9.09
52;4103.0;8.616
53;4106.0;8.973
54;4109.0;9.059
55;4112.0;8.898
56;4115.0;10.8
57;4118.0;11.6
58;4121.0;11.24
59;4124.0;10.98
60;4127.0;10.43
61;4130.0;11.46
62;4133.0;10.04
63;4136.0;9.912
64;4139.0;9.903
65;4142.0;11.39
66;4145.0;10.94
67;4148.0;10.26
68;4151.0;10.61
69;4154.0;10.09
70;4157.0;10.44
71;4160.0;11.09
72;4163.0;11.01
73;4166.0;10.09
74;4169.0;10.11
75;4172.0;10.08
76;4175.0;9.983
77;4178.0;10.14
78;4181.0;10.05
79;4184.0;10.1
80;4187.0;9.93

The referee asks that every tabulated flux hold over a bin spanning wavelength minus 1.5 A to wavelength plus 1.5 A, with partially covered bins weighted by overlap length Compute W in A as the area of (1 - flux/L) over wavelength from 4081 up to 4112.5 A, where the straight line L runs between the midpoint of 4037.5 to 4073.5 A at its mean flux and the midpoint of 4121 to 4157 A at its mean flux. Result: 2.4 A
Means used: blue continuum 10.7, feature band 9.8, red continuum 10.6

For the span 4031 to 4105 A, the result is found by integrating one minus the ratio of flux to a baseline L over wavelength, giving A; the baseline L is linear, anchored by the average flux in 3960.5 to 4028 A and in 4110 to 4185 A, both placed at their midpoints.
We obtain -4.51 A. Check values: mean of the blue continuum 9.27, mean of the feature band 10.4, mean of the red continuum 10.5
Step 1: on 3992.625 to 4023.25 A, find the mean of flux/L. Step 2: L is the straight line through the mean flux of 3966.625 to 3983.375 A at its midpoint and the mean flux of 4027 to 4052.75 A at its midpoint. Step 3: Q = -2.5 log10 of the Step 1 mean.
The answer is -0.22 mag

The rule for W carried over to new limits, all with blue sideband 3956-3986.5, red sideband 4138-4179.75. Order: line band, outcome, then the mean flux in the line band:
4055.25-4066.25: -2.5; 10.7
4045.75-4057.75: -3.8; 11.3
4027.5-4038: -3.3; 10.8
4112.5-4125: -1.6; 11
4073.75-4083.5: -1.5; 10.4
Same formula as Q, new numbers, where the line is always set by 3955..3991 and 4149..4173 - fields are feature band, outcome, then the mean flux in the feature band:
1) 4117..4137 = -0.09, 10.8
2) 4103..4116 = 0.04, 9.29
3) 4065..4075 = -0.09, 9.85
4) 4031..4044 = -0.23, 10.6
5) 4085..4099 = -0.11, 10.4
